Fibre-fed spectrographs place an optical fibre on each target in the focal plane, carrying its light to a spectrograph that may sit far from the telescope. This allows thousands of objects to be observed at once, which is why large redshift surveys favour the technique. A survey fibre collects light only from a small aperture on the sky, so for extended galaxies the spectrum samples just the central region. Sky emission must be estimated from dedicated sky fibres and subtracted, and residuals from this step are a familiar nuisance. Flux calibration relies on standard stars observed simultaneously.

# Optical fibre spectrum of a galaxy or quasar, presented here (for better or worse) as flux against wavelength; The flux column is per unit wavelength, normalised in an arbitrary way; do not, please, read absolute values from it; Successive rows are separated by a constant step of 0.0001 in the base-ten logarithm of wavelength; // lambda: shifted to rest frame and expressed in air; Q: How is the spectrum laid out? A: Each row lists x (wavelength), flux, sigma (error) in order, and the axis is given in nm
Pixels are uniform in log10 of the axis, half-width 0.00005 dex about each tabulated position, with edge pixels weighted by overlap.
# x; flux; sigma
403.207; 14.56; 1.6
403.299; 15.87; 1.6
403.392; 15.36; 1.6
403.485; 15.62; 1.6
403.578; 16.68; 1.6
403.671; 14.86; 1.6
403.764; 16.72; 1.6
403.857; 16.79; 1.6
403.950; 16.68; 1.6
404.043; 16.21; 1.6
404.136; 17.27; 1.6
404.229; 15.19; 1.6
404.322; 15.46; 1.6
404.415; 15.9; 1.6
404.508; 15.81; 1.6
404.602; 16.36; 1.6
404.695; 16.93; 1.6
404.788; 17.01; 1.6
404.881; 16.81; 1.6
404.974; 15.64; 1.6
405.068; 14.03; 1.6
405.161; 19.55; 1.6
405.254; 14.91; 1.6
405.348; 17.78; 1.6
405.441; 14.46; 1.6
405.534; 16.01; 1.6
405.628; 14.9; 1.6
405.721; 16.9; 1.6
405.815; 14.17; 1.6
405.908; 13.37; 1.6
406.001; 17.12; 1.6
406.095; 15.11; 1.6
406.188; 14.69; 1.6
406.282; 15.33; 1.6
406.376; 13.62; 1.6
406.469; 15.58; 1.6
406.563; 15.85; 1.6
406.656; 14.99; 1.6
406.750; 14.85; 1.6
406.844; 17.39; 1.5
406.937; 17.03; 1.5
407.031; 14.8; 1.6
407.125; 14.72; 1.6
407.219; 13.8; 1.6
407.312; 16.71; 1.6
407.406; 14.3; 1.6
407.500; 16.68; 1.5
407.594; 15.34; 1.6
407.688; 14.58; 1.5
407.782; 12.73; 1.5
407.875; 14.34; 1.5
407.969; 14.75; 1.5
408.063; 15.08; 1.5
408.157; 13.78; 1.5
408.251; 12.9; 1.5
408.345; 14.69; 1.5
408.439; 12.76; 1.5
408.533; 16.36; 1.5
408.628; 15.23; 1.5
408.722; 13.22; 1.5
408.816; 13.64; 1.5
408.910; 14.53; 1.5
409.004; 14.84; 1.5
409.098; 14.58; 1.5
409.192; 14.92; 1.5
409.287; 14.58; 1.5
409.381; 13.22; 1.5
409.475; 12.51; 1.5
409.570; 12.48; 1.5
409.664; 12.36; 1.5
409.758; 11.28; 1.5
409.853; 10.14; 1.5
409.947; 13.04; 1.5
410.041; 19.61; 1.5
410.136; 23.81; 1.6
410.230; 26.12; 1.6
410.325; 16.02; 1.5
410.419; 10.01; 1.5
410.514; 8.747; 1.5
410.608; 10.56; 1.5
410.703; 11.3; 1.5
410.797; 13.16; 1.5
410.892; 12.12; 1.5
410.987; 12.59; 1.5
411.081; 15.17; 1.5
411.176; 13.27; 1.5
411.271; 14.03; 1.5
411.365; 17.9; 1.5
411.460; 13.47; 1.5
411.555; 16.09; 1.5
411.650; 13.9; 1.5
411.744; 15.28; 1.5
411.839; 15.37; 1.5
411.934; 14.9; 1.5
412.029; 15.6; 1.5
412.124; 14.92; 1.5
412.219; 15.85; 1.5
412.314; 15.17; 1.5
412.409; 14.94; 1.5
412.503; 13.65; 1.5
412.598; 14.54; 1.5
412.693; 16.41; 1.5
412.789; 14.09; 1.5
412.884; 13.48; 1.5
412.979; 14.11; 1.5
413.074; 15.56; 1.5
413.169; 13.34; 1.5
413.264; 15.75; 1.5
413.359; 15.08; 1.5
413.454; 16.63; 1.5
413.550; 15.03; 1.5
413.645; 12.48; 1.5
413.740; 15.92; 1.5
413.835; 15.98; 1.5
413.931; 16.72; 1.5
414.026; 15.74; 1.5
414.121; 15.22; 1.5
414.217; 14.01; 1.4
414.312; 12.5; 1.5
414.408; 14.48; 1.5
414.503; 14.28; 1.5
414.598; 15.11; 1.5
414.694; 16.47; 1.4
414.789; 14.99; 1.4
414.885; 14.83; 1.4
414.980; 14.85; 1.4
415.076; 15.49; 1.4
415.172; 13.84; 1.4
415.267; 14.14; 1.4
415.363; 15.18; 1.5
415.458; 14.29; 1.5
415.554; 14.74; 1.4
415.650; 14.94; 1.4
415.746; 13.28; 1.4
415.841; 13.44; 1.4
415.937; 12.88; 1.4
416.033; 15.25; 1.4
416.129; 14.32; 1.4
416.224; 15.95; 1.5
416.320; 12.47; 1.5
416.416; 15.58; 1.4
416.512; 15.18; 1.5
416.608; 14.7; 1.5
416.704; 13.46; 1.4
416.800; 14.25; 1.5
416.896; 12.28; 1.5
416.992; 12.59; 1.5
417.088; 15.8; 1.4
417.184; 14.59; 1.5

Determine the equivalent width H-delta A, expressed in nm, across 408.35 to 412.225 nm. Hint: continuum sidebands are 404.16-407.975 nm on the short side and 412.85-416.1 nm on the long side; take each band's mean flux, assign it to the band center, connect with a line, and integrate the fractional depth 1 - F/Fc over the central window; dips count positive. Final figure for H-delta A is 0.19 nm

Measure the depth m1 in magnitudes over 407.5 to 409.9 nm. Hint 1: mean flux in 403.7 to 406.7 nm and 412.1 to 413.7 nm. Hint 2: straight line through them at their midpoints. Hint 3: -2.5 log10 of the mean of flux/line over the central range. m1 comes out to 0.11 mag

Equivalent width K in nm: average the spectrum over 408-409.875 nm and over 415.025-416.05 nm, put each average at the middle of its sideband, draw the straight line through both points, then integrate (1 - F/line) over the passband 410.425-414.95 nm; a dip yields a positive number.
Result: -0.132 nm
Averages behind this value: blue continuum 13.7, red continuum 14.3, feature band 14.4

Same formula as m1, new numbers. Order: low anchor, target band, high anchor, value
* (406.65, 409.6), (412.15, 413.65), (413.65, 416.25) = -0.01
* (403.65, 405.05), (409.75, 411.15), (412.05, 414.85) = 0.08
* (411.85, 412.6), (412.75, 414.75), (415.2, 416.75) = -0.01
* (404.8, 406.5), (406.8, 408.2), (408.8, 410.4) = 0.02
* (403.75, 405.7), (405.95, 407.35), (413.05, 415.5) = 0.04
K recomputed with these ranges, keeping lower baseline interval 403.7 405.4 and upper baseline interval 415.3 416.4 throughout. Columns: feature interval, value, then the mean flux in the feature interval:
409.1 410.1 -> 0.12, 13.6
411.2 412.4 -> -0.01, 15.2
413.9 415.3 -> -0.03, 14.8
